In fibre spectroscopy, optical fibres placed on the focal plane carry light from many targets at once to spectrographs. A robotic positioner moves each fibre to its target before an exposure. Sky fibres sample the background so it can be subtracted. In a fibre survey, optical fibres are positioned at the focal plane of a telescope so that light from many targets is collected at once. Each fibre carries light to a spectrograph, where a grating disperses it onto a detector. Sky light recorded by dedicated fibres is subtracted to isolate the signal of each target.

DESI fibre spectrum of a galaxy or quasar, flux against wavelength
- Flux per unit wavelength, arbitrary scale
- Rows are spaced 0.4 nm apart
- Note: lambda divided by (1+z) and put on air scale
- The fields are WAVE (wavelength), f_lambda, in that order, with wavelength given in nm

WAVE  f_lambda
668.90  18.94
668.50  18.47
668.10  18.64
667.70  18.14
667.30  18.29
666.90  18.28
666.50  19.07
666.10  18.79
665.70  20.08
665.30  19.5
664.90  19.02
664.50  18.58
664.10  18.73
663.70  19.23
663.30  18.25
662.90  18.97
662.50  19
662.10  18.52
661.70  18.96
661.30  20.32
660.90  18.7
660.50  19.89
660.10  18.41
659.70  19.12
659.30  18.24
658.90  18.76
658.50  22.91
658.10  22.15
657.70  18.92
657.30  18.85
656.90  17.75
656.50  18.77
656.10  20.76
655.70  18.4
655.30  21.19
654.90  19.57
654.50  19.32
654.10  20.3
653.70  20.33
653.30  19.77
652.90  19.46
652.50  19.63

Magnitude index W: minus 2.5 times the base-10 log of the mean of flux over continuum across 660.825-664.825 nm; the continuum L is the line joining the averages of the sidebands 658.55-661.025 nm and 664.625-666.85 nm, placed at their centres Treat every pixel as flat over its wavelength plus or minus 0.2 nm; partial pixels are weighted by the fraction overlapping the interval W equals 0.012 mag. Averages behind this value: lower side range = 19.1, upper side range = 19.2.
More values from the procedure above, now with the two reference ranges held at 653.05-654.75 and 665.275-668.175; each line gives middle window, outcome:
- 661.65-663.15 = 0.02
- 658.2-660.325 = -0.01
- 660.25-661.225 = 0.00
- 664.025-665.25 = 0.01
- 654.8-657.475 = 0.02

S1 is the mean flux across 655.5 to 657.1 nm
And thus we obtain 18.9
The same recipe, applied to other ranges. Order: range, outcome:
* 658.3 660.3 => 19.5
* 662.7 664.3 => 18.8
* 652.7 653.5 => 19.6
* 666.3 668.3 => 18.5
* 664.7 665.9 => 19.5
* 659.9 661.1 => 19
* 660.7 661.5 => 19.5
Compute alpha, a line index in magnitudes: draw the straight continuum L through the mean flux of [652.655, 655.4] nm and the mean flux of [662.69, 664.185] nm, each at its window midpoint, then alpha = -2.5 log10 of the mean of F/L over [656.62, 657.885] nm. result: 0.06 mag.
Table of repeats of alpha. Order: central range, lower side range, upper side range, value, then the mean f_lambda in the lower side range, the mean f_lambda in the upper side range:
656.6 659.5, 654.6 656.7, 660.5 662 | -0.004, 19.7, 19.3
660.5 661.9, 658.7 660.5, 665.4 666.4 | -0.027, 18.8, 19.4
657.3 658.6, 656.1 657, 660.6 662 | -0.099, 18.9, 19.3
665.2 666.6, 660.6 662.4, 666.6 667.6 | -0.049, 19.2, 18.3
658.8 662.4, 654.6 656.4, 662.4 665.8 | 0.021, 19.9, 19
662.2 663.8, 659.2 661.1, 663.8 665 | 0.001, 18.9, 18.8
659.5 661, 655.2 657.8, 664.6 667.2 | 0.004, 19.2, 19.1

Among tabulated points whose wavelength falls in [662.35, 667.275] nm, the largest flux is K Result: 20.08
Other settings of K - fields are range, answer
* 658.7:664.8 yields 20.32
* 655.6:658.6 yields 22.91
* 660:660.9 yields 19.89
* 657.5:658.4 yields 22.15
